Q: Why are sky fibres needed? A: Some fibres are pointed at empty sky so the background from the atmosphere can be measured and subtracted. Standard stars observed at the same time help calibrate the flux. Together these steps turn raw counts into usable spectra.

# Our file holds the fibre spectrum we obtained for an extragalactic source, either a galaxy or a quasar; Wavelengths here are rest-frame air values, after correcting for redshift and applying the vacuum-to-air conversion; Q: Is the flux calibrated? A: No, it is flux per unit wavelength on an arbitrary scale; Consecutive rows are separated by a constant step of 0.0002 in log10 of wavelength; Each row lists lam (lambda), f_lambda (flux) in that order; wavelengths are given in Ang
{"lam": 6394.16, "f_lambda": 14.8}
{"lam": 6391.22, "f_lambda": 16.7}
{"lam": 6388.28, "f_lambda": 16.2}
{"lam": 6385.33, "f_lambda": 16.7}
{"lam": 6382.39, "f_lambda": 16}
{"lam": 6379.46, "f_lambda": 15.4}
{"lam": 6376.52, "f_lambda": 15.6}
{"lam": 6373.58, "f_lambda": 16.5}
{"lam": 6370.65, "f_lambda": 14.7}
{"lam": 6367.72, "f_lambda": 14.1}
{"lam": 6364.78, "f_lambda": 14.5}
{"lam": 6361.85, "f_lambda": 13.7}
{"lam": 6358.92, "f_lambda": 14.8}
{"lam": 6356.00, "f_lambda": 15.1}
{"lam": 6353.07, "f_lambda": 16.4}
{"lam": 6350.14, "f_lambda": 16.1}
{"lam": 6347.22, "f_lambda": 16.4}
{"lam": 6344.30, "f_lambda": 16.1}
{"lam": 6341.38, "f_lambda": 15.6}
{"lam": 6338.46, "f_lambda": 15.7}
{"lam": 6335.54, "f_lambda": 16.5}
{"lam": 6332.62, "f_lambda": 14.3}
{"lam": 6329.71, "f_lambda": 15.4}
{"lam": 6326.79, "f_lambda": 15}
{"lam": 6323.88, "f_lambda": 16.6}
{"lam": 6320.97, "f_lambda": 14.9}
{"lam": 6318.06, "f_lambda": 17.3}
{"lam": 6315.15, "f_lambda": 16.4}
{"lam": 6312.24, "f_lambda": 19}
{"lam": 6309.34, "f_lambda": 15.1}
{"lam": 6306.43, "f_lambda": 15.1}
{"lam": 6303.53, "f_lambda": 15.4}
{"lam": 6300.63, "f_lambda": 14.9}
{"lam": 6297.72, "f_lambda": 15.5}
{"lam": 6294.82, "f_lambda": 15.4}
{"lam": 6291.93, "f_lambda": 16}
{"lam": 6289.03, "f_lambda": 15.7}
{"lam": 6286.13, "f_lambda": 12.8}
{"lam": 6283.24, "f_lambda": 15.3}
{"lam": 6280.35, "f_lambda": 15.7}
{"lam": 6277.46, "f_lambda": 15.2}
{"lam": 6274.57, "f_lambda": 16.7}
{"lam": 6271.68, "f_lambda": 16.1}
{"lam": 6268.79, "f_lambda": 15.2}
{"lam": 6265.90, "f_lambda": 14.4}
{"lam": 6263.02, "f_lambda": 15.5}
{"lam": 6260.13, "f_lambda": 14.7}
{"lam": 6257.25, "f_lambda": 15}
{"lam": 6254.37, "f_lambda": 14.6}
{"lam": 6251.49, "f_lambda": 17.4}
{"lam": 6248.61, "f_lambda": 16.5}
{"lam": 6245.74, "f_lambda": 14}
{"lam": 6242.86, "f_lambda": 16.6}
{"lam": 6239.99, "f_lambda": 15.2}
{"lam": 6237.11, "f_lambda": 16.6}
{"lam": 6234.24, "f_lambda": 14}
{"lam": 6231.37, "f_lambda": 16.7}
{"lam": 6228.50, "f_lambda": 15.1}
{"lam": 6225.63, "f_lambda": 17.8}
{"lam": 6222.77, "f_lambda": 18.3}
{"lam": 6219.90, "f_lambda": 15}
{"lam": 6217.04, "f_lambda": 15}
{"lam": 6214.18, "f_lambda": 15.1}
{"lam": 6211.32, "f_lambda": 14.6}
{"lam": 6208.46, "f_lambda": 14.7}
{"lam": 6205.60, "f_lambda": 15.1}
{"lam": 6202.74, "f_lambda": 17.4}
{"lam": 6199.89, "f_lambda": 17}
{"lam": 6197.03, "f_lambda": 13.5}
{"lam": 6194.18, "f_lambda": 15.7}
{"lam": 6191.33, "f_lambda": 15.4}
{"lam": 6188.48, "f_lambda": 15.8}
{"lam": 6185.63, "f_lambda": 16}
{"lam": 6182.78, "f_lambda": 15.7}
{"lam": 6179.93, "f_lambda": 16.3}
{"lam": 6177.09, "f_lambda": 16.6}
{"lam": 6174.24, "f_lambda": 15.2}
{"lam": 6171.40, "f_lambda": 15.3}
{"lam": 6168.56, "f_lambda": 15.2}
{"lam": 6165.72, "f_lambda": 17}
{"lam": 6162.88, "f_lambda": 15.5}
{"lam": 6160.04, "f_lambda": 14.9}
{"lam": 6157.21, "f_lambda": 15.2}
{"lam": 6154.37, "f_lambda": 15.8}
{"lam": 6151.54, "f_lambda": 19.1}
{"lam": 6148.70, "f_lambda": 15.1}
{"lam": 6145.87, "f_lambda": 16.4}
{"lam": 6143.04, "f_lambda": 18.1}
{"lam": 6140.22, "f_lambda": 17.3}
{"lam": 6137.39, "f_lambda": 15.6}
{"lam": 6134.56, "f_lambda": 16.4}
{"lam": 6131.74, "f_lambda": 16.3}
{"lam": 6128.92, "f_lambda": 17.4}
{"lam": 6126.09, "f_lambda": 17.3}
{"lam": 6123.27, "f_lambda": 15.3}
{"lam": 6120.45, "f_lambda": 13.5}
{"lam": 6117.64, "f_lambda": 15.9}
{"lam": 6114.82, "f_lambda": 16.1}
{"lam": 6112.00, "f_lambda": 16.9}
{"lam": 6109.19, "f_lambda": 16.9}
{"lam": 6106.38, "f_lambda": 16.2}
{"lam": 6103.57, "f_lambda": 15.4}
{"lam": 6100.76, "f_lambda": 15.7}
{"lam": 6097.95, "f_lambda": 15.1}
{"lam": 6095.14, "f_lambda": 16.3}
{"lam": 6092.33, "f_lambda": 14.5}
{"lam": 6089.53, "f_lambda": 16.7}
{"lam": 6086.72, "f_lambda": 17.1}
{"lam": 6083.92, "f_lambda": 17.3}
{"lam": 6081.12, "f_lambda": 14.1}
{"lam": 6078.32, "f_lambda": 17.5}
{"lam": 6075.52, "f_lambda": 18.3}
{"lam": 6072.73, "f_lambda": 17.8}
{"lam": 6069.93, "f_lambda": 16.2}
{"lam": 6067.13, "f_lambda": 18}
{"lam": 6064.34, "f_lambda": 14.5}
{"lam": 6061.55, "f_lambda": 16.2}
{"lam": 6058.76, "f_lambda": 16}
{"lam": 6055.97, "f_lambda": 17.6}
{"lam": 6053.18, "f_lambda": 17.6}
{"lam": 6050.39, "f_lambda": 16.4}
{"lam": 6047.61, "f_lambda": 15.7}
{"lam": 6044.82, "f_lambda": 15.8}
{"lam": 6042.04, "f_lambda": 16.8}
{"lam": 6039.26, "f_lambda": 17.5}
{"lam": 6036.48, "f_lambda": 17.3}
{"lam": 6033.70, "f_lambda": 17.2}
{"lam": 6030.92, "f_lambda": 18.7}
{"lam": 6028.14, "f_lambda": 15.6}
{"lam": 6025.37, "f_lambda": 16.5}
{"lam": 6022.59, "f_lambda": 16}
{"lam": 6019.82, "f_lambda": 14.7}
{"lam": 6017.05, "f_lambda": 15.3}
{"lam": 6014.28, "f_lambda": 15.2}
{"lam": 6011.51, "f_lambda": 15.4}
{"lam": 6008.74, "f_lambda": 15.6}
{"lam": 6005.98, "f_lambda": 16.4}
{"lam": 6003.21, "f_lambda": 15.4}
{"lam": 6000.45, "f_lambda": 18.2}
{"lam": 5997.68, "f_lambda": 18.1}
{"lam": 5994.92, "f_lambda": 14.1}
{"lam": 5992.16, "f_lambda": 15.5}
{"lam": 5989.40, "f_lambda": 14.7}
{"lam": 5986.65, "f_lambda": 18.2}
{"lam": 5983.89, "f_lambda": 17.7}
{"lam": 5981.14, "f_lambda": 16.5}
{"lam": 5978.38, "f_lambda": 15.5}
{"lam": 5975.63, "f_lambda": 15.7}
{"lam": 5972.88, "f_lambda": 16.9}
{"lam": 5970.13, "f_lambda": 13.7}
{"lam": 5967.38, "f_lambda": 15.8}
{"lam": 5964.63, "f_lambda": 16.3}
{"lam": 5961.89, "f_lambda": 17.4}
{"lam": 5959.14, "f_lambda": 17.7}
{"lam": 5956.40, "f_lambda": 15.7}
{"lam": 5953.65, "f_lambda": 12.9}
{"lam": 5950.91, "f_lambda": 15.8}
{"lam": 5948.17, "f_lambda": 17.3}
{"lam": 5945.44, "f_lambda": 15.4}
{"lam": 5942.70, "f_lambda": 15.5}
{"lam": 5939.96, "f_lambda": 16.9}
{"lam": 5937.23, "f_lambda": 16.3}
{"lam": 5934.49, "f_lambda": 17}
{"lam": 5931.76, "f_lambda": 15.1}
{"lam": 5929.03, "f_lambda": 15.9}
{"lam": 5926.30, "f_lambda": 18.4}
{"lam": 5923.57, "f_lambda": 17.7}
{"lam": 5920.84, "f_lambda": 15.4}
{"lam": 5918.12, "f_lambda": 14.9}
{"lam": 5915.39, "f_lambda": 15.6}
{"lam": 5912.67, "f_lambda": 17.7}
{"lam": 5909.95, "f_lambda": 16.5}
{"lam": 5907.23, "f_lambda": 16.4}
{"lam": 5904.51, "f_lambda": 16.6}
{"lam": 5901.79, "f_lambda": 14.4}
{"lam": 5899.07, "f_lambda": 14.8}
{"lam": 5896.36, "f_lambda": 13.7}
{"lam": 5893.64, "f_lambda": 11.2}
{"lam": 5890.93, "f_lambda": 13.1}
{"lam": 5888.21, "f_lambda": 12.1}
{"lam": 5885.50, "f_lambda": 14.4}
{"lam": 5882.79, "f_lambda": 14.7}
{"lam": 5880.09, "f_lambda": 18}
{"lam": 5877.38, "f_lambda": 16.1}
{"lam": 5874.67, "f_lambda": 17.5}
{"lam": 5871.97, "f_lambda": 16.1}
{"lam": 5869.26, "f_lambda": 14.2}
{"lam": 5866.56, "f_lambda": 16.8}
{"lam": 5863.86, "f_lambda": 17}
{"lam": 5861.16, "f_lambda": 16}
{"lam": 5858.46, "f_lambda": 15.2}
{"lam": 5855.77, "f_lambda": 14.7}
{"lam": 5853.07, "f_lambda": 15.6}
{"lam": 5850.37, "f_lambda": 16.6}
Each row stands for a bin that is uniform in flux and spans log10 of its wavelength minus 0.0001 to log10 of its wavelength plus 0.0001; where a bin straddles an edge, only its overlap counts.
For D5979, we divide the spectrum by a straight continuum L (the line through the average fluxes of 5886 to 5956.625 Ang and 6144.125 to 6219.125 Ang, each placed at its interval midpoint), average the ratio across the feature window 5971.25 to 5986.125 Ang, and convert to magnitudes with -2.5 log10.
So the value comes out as -0.07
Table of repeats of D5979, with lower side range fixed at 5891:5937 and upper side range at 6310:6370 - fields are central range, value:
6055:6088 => -0.07 mag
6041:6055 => -0.06 mag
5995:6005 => -0.08 mag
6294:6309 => 0.03 mag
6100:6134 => -0.03 mag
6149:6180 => -0.02 mag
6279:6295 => 0.04 mag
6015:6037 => -0.05 mag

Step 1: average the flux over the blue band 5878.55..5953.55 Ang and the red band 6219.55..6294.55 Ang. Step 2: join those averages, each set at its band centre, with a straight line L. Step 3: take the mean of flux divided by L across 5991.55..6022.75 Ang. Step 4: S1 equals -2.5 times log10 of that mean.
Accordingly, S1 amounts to -0.02 mag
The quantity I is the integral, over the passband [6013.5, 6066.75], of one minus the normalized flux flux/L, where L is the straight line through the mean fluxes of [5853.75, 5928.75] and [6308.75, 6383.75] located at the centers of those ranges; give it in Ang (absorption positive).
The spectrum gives -2.8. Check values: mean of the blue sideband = 15.5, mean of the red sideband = 15.7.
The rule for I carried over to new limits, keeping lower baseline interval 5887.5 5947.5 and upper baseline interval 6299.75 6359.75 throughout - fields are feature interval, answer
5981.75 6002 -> -1.3 Ang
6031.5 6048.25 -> -1.3 Ang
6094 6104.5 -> 0.0 Ang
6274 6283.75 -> 0.1 Ang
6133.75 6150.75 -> -1.0 Ang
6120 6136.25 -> -0.5 Ang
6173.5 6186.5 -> -0.2 Ang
